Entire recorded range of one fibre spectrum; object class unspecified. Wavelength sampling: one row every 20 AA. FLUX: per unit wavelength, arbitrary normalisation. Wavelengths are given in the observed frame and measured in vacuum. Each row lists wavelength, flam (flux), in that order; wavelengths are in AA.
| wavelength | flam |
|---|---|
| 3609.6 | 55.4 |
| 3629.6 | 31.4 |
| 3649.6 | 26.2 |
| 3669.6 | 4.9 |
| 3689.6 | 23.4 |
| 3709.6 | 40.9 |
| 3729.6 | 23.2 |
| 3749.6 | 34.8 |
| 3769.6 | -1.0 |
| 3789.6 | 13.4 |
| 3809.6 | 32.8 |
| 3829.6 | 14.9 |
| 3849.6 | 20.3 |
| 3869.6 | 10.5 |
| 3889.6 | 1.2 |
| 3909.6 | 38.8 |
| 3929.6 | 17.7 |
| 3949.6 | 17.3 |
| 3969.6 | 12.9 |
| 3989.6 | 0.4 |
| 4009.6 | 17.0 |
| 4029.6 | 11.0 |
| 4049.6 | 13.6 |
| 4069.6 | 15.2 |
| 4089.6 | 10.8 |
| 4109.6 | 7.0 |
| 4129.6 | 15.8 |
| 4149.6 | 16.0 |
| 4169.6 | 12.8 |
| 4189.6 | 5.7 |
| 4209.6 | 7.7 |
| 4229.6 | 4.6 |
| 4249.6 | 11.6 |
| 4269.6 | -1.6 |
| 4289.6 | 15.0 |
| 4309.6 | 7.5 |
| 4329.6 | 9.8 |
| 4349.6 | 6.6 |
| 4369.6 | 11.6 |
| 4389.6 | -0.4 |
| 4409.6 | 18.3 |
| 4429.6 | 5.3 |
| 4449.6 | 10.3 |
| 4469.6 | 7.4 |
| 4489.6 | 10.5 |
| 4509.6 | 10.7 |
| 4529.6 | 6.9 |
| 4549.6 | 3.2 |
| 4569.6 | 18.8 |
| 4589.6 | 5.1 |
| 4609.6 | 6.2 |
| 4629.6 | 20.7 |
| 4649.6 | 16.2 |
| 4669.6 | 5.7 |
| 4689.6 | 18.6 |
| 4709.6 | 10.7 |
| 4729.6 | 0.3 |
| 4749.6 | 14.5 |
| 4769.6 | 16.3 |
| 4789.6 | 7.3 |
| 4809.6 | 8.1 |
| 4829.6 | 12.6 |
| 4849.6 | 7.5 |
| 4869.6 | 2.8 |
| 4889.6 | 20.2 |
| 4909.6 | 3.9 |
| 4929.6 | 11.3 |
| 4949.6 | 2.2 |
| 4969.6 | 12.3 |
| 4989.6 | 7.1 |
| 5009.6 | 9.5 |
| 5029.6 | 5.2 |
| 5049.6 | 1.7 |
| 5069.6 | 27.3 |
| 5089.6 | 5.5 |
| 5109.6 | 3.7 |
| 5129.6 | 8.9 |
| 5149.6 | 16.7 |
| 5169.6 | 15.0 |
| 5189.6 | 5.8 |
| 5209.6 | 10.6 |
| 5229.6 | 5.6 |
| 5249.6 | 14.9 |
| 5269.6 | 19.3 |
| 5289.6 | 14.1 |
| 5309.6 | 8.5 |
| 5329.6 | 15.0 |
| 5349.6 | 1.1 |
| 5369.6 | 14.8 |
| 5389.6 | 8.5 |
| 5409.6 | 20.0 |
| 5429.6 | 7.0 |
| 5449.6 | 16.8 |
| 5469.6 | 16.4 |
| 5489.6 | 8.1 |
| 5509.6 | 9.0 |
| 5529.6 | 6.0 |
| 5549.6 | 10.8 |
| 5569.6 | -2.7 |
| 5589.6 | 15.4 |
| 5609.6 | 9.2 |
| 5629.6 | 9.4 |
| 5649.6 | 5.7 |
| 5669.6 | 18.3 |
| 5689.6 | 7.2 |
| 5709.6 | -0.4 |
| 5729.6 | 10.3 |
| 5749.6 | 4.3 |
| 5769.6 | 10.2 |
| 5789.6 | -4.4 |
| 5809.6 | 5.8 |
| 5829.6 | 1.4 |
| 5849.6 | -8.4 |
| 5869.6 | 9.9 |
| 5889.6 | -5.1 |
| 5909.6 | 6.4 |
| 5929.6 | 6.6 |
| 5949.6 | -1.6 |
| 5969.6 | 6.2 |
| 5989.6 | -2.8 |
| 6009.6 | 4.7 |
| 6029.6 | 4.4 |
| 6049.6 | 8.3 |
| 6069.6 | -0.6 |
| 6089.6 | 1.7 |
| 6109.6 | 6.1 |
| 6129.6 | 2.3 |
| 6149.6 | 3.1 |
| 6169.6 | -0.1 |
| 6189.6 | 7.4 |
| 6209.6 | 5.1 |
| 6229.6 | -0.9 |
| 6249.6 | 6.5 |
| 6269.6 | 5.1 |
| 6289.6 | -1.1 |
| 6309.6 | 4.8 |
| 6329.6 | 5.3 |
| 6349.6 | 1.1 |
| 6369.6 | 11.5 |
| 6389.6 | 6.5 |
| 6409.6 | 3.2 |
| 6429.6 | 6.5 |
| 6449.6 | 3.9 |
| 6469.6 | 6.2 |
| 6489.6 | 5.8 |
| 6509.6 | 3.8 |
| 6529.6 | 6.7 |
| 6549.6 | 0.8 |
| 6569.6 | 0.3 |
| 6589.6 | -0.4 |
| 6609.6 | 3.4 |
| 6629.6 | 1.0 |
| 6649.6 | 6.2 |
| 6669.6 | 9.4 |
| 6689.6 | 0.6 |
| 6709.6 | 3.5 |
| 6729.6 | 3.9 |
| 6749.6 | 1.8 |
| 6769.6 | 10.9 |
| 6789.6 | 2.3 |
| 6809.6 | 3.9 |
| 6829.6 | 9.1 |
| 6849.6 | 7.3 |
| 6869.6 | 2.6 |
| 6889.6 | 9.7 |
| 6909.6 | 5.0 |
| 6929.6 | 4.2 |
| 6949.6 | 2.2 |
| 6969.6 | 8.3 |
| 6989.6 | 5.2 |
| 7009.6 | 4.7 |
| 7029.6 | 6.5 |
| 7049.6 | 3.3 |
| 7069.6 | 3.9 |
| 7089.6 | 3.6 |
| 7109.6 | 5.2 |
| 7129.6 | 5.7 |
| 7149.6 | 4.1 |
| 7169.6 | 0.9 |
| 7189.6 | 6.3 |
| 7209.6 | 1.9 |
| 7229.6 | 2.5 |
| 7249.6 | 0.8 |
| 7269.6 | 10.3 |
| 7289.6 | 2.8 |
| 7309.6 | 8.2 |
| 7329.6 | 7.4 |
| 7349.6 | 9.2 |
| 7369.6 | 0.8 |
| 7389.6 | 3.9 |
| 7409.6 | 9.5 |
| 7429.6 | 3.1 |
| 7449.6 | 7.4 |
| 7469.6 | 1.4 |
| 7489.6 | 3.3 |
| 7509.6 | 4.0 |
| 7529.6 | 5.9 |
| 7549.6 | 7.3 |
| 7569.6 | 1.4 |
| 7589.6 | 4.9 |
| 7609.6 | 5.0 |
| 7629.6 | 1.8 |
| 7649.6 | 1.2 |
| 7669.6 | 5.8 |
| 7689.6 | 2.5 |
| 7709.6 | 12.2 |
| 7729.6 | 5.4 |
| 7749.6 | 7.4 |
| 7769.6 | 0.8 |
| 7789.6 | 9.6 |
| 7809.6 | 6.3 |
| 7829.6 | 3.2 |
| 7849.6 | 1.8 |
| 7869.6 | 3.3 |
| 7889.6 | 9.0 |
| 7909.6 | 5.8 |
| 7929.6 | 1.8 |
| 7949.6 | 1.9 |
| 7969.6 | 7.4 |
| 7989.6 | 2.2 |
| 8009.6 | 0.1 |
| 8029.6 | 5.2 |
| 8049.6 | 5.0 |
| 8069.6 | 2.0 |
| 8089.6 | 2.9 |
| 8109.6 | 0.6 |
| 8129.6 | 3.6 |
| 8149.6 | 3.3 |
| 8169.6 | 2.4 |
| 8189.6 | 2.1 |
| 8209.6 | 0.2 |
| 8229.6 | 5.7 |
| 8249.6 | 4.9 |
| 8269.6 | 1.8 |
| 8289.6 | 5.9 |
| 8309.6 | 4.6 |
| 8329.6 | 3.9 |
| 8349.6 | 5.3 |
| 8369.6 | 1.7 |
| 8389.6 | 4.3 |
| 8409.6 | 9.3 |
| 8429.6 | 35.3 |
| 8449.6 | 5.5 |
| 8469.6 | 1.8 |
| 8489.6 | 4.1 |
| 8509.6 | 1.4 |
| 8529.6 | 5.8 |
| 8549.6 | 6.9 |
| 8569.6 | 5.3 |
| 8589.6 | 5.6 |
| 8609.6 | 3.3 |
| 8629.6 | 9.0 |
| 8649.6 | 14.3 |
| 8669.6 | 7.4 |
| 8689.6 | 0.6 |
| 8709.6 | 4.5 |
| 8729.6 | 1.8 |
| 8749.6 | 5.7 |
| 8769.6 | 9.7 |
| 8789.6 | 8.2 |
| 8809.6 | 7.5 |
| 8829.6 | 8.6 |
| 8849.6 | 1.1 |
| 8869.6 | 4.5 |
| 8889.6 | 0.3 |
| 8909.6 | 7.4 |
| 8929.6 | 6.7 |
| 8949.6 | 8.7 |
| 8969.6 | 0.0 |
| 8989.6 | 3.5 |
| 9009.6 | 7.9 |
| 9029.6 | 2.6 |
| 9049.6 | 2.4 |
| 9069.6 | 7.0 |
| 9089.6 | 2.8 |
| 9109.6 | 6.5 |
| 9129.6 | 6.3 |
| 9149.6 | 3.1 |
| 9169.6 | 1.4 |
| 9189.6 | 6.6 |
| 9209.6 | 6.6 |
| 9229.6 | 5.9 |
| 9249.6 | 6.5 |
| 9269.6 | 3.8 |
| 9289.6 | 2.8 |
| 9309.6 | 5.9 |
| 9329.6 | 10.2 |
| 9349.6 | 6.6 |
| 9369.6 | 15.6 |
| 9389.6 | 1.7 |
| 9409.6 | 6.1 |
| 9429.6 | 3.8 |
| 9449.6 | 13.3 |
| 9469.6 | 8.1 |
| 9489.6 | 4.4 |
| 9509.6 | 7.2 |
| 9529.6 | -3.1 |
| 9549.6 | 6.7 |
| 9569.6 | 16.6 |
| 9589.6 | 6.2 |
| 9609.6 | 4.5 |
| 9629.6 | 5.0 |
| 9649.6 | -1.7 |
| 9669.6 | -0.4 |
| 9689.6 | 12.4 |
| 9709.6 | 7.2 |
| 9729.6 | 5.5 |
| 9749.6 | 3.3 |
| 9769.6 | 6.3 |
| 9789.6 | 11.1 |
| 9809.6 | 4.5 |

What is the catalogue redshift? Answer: 1.26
